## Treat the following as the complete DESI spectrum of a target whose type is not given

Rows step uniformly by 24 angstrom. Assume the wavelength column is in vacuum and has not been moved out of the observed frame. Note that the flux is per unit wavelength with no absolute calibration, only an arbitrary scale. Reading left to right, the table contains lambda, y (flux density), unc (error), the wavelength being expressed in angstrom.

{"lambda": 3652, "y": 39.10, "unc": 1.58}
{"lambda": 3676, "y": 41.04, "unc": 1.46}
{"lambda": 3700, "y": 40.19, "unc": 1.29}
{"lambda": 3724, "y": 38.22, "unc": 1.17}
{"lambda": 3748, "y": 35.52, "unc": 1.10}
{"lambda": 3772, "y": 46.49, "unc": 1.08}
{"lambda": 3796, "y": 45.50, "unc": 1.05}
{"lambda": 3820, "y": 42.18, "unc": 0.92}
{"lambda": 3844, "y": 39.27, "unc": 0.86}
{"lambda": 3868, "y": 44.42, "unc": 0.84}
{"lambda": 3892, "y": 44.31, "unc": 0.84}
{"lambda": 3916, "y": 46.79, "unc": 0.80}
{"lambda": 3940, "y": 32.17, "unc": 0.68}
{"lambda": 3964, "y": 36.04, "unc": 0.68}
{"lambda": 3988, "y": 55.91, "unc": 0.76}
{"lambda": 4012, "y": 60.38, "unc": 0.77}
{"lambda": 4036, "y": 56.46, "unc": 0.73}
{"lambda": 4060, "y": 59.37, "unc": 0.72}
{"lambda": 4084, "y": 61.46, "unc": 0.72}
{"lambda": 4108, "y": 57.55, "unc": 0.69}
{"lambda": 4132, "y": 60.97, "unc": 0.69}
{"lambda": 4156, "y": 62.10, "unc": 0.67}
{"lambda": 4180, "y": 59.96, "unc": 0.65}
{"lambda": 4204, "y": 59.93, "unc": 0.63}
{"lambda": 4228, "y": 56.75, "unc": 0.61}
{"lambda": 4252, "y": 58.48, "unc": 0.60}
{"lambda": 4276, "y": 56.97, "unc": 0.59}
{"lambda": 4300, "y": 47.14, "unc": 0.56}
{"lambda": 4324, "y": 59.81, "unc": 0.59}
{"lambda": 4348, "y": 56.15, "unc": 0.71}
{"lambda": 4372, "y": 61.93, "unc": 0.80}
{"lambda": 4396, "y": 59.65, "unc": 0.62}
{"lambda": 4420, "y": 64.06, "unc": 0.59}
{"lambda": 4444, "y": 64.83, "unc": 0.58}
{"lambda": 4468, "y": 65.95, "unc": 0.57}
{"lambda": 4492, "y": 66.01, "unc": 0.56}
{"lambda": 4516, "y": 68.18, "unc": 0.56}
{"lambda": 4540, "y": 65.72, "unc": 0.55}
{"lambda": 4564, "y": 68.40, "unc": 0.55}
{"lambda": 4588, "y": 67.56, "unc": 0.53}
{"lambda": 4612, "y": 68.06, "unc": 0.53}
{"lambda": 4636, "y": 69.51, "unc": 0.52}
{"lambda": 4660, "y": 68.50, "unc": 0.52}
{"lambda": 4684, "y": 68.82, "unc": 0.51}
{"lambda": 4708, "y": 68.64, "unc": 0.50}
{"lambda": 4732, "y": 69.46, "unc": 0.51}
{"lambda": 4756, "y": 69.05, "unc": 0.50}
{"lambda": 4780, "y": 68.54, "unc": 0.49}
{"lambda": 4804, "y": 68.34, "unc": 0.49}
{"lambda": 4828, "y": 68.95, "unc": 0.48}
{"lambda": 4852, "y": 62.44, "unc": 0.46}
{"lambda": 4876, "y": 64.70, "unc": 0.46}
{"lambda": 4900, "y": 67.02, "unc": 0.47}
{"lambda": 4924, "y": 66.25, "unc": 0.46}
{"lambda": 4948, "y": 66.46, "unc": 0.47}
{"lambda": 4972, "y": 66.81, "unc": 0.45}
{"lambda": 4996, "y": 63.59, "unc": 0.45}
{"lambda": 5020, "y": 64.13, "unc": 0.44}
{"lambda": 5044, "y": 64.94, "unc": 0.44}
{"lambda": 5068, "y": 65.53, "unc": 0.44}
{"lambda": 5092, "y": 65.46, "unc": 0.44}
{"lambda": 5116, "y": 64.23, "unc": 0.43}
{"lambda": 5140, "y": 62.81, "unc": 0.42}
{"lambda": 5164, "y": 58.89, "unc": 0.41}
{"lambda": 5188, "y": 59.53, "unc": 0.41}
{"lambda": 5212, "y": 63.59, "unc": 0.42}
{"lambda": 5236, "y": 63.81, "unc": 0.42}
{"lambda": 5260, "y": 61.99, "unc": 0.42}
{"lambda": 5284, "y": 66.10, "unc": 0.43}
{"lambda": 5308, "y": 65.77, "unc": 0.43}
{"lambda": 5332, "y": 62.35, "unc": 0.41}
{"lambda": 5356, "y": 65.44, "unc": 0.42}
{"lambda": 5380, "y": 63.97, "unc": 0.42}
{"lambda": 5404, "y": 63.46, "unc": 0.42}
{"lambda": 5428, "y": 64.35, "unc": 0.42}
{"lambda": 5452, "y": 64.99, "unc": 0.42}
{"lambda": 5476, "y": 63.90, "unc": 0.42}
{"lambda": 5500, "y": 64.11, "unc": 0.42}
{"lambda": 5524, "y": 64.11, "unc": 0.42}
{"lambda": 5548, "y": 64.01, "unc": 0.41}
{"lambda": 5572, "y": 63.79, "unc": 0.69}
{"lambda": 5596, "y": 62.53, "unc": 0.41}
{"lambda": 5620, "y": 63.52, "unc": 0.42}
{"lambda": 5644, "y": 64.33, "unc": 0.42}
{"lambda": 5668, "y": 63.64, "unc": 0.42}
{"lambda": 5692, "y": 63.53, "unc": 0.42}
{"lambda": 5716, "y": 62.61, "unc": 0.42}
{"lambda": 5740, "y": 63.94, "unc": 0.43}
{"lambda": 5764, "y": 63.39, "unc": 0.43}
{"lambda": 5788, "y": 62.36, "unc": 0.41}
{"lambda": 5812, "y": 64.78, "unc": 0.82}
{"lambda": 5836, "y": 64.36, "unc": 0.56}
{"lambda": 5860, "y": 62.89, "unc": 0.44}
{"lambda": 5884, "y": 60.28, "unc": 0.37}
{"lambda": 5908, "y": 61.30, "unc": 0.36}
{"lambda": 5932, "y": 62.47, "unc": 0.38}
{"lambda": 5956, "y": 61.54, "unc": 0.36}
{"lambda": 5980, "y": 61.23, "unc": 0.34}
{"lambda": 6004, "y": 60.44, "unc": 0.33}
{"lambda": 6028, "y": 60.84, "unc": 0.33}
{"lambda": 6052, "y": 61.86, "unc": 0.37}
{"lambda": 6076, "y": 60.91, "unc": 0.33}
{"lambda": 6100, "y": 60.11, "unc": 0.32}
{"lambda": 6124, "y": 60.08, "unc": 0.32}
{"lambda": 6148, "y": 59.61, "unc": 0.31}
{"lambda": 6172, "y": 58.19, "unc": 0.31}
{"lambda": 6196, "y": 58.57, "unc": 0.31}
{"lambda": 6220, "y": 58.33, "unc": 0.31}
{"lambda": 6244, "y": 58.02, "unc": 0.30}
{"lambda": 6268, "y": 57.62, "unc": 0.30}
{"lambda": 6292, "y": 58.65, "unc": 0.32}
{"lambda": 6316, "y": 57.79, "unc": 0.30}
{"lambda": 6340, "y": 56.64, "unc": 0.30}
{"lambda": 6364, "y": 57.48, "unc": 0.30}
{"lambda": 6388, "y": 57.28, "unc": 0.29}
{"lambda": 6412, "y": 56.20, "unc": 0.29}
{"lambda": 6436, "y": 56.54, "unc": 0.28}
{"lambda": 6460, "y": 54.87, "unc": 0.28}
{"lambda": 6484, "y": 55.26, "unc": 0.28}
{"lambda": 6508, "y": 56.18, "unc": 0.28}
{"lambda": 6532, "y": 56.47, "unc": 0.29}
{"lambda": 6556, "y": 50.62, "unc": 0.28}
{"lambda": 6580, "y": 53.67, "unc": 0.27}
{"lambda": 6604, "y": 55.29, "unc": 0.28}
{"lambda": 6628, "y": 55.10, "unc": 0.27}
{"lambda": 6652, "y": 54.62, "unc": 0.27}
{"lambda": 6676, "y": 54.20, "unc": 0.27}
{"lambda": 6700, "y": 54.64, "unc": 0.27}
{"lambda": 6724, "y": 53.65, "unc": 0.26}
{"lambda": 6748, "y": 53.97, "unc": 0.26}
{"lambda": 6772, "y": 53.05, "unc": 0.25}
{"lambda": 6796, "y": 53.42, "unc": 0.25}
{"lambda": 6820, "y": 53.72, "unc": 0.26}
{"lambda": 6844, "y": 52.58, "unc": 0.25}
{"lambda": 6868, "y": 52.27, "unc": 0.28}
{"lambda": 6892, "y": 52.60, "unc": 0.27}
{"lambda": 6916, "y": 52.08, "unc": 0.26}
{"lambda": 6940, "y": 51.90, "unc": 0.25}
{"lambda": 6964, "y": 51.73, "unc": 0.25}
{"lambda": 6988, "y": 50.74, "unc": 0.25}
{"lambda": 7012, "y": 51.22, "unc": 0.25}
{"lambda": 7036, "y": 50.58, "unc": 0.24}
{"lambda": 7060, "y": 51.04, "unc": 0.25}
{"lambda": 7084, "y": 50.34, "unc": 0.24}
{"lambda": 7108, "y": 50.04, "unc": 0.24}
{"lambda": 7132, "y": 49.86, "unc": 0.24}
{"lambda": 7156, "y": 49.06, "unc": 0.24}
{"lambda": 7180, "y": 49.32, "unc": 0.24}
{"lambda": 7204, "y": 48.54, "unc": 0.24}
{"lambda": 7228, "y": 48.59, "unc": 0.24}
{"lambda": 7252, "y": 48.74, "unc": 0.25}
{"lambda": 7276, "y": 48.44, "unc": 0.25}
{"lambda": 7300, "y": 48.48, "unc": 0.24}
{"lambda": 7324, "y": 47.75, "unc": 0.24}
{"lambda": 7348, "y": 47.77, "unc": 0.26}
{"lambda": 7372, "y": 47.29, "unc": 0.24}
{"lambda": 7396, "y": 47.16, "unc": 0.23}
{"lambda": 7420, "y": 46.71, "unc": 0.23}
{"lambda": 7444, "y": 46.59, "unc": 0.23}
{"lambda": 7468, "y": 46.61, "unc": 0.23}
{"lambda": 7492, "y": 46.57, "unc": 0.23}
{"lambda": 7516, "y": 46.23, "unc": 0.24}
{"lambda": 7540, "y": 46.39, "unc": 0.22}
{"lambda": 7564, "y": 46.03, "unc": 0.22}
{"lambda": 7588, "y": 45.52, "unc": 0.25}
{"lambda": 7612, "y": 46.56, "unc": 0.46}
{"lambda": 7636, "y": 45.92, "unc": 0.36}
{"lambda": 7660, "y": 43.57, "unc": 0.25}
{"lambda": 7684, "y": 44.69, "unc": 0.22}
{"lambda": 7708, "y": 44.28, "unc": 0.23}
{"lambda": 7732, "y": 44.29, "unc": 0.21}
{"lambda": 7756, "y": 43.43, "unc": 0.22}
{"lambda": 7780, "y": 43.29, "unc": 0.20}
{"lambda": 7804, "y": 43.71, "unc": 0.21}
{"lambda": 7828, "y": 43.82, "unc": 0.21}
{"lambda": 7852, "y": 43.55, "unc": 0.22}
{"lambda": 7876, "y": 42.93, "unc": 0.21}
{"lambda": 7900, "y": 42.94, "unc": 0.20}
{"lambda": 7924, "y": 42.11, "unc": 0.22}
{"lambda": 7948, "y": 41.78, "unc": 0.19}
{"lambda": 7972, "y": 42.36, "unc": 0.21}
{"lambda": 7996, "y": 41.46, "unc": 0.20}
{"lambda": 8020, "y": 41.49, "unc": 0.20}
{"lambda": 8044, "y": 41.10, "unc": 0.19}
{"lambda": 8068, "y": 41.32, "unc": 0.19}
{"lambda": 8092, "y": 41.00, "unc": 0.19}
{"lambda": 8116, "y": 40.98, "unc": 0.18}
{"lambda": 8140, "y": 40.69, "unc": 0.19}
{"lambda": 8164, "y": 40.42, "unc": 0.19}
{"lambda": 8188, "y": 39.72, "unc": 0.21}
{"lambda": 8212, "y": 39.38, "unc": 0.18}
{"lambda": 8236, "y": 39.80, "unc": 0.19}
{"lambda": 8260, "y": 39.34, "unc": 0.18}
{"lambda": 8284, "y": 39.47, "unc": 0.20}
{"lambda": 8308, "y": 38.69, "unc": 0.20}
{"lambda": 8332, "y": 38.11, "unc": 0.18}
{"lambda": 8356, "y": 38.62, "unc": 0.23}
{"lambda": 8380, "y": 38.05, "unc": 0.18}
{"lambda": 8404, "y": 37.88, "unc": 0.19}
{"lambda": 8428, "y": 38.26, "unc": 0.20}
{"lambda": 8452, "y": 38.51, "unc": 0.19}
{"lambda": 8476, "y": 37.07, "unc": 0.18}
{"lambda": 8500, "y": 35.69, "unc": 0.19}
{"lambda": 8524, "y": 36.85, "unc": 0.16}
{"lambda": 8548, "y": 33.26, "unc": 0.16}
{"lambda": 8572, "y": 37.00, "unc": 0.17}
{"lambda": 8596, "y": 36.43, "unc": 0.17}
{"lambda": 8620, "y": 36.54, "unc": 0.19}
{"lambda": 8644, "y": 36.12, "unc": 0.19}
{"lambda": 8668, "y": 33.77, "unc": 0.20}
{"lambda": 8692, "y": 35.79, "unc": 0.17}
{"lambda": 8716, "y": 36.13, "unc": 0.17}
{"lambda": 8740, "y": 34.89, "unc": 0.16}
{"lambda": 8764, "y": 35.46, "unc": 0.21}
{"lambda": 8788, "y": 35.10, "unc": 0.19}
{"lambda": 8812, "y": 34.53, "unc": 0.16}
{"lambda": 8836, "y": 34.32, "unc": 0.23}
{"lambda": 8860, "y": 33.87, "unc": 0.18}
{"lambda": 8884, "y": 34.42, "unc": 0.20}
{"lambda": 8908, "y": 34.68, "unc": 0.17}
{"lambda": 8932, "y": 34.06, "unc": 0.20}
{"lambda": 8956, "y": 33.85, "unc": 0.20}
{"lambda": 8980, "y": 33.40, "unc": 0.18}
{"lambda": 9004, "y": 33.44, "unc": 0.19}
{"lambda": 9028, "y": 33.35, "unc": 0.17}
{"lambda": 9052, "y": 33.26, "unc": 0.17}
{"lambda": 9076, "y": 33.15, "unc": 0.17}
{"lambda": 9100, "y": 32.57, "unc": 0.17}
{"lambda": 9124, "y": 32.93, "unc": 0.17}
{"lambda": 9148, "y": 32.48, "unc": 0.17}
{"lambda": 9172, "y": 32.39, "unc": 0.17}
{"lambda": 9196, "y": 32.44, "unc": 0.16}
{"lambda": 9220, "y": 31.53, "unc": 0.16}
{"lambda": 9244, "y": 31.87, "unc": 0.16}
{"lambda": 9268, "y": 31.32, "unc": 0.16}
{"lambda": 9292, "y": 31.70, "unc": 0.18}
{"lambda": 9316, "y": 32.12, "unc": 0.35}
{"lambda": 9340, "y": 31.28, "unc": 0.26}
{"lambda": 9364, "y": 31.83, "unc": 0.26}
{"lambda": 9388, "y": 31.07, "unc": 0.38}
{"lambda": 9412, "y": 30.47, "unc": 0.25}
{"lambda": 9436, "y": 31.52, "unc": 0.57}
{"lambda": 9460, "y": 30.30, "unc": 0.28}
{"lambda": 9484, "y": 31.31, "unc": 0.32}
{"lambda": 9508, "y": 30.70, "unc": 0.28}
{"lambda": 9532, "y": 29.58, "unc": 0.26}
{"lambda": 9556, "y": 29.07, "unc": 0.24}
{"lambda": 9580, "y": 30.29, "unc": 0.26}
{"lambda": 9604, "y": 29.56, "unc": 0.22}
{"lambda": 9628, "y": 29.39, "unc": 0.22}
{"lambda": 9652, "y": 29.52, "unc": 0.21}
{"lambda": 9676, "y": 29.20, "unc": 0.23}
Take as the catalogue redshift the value 0.000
